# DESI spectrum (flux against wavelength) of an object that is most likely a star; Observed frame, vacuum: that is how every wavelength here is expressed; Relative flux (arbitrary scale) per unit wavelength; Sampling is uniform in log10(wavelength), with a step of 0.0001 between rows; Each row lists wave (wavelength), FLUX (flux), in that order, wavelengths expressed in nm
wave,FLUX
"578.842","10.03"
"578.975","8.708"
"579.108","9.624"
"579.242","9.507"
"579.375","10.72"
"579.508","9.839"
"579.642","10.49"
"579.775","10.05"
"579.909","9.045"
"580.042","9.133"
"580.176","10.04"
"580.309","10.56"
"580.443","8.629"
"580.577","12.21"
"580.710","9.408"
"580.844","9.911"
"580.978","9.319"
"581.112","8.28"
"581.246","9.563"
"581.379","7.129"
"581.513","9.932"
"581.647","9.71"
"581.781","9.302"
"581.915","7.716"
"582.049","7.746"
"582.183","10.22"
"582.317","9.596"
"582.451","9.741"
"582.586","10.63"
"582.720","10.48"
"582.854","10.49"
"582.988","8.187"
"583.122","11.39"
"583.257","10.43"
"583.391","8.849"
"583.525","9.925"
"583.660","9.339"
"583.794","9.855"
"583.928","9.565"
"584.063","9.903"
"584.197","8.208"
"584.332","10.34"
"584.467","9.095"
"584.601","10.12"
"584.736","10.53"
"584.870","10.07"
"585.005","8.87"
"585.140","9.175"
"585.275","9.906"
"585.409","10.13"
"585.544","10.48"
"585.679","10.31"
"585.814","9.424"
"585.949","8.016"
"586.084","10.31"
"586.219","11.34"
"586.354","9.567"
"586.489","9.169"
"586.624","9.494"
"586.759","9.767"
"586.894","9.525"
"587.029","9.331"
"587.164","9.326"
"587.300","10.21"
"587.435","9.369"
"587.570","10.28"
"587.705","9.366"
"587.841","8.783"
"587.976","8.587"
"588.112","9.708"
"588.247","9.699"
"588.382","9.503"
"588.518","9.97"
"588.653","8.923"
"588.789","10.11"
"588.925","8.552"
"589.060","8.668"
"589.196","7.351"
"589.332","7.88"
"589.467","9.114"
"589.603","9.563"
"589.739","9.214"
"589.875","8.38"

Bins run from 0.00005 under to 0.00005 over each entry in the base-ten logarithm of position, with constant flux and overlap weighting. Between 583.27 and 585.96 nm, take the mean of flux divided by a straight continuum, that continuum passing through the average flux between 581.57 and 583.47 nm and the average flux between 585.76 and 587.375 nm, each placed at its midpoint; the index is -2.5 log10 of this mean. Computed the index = -0.004 mag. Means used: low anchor 9.61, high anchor 9.62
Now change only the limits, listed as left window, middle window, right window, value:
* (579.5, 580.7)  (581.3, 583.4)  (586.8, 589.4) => 0.03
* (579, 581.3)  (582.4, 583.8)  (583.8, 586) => -0.03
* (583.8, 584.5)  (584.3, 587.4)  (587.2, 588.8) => -0.03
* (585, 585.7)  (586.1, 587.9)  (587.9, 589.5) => -0.03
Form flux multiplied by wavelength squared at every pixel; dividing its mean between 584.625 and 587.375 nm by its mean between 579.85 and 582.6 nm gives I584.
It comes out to 1.05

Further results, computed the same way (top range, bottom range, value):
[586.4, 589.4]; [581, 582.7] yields 1.03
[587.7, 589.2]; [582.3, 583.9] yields 0.94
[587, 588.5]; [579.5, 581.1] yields 0.99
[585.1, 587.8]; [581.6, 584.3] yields 1.03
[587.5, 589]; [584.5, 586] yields 0.98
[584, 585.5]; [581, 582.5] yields 1.09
